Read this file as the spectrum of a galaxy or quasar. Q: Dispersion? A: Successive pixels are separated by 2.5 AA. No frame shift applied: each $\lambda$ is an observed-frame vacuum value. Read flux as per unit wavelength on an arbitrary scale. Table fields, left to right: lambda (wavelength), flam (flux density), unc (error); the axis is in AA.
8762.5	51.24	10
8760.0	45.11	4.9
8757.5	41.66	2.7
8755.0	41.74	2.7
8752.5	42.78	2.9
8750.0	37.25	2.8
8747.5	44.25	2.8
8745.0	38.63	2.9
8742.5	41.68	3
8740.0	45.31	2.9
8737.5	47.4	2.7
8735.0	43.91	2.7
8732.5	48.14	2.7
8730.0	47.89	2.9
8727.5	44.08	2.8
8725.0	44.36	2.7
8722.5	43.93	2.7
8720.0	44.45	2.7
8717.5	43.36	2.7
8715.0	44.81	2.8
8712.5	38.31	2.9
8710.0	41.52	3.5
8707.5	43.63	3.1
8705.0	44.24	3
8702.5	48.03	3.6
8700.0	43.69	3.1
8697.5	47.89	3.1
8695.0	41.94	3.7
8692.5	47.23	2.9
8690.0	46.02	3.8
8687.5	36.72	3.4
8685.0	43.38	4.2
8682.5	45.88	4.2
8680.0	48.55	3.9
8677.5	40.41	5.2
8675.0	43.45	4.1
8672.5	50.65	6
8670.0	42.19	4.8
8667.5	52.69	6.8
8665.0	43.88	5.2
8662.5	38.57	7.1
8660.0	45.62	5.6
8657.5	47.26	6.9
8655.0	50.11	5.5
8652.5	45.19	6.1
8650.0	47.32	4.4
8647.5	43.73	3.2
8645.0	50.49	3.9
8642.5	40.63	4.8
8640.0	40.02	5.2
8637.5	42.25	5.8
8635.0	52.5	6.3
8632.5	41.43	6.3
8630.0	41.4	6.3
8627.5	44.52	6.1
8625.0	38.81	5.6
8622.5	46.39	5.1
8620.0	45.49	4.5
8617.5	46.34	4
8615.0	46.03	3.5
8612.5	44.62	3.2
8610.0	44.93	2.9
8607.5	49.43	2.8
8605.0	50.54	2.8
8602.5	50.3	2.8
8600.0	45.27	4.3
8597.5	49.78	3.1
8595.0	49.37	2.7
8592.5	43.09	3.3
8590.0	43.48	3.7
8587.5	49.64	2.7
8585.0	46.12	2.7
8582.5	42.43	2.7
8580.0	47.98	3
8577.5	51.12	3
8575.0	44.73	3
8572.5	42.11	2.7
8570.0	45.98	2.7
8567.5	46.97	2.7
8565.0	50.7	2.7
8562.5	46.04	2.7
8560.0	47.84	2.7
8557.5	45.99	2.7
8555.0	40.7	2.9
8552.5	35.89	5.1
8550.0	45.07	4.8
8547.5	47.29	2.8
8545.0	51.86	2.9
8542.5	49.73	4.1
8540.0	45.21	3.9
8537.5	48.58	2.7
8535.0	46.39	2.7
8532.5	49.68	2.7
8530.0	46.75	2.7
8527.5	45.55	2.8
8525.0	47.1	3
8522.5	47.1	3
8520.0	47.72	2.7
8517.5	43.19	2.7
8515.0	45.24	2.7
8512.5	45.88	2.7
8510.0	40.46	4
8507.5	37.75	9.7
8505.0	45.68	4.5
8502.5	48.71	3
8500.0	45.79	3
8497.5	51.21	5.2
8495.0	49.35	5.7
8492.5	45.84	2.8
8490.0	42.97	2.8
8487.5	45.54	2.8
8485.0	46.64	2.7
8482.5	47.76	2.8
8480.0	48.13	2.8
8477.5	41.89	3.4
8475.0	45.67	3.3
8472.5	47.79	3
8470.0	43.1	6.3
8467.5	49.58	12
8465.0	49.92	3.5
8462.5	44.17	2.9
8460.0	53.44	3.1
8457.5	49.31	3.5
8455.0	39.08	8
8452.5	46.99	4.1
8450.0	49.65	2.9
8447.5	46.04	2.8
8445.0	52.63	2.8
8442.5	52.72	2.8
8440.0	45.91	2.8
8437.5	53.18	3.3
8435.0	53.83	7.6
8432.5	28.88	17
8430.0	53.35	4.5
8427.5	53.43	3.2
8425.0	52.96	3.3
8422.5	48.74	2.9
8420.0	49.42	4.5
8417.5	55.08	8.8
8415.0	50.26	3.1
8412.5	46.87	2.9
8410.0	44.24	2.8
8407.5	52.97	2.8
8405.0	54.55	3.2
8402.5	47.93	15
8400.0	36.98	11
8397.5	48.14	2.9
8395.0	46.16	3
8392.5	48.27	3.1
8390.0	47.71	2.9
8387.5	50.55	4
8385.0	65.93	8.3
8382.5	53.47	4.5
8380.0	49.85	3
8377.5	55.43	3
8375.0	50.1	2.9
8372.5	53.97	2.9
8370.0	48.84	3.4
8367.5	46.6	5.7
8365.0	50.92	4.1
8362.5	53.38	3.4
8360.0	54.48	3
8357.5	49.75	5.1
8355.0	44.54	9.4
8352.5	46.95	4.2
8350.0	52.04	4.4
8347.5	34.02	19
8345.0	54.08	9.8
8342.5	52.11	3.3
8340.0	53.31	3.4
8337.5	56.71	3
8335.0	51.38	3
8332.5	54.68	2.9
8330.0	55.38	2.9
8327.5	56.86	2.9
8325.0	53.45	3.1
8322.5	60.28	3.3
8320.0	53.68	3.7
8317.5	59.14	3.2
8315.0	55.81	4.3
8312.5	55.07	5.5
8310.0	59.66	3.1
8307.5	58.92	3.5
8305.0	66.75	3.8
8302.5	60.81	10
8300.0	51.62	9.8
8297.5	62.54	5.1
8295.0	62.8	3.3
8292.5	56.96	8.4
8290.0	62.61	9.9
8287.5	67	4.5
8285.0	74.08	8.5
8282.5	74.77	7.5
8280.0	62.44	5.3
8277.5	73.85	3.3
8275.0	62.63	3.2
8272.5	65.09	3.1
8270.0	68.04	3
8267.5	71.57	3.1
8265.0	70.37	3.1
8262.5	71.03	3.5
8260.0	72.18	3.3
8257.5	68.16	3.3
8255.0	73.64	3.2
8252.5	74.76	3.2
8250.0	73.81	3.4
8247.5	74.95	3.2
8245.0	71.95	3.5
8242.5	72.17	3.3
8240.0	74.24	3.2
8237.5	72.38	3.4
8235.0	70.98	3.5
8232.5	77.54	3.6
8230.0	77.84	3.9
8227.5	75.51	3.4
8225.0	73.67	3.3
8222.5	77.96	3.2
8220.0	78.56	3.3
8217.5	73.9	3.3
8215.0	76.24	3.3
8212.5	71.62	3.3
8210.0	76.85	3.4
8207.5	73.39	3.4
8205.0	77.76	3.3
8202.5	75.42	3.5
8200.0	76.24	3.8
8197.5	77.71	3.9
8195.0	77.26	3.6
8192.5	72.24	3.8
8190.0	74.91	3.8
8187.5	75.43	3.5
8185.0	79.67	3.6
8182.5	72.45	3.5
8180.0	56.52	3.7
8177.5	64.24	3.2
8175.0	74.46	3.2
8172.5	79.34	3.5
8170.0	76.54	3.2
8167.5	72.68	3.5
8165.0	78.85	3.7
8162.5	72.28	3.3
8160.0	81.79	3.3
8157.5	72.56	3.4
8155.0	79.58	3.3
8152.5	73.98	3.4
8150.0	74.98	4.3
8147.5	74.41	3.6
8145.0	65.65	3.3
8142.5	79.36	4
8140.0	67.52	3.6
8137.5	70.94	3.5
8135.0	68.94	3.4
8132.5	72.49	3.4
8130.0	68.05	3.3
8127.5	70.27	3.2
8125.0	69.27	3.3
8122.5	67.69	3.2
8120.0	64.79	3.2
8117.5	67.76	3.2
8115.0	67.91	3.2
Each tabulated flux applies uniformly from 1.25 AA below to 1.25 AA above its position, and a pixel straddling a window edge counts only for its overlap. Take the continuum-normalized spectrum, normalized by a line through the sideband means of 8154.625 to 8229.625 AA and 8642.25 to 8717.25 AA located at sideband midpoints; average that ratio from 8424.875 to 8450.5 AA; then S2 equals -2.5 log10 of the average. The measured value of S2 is 0.21 mag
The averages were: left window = 74.8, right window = 44.8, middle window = 49.2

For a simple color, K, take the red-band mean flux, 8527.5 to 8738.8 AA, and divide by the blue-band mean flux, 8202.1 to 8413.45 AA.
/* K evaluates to 0.74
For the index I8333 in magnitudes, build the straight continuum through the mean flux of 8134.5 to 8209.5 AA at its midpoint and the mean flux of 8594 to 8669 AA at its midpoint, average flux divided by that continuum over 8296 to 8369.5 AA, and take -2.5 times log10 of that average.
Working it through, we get 0.189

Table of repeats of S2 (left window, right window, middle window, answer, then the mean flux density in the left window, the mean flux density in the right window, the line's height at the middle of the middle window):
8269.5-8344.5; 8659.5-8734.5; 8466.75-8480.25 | 0.17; 60.1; 44.5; 53.5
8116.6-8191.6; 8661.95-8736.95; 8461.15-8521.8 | 0.20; 72.3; 44.5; 55.1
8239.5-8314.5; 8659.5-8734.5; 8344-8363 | 0.28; 67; 44.5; 62.9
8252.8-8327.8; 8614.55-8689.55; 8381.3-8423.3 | 0.16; 64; 44.7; 58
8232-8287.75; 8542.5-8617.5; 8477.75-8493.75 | 0.17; 71.2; 46.4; 53.7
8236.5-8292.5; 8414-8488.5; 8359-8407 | 0.11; 70.2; 48.2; 56.2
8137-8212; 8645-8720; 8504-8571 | 0.16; 74.2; 44.8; 53.2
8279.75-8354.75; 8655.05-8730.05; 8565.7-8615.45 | 0.03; 57.3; 44.5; 48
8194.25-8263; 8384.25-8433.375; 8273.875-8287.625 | -0.03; 74.6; 49.1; 67.2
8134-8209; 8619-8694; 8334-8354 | 0.26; 73.9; 44.7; 63.6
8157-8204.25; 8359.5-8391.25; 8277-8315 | -0.03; 74.3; 52.4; 61.3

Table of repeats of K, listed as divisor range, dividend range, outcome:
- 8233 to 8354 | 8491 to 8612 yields 0.74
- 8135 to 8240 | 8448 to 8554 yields 0.62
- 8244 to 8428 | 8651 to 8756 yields 0.78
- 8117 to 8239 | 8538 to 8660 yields 0.62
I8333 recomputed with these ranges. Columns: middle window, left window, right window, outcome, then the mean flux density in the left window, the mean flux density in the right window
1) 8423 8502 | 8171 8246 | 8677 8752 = 0.23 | 74.3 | 43.9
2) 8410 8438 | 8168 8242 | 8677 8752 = 0.24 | 74.5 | 43.9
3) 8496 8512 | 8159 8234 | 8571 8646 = 0.18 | 74.9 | 45.7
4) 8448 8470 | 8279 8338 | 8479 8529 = 0.04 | 59.8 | 45.9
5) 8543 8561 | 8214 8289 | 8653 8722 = 0.18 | 72.3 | 44.6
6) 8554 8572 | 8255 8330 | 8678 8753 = 0.11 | 63.4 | 44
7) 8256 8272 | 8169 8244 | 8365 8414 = -0.05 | 74.4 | 50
